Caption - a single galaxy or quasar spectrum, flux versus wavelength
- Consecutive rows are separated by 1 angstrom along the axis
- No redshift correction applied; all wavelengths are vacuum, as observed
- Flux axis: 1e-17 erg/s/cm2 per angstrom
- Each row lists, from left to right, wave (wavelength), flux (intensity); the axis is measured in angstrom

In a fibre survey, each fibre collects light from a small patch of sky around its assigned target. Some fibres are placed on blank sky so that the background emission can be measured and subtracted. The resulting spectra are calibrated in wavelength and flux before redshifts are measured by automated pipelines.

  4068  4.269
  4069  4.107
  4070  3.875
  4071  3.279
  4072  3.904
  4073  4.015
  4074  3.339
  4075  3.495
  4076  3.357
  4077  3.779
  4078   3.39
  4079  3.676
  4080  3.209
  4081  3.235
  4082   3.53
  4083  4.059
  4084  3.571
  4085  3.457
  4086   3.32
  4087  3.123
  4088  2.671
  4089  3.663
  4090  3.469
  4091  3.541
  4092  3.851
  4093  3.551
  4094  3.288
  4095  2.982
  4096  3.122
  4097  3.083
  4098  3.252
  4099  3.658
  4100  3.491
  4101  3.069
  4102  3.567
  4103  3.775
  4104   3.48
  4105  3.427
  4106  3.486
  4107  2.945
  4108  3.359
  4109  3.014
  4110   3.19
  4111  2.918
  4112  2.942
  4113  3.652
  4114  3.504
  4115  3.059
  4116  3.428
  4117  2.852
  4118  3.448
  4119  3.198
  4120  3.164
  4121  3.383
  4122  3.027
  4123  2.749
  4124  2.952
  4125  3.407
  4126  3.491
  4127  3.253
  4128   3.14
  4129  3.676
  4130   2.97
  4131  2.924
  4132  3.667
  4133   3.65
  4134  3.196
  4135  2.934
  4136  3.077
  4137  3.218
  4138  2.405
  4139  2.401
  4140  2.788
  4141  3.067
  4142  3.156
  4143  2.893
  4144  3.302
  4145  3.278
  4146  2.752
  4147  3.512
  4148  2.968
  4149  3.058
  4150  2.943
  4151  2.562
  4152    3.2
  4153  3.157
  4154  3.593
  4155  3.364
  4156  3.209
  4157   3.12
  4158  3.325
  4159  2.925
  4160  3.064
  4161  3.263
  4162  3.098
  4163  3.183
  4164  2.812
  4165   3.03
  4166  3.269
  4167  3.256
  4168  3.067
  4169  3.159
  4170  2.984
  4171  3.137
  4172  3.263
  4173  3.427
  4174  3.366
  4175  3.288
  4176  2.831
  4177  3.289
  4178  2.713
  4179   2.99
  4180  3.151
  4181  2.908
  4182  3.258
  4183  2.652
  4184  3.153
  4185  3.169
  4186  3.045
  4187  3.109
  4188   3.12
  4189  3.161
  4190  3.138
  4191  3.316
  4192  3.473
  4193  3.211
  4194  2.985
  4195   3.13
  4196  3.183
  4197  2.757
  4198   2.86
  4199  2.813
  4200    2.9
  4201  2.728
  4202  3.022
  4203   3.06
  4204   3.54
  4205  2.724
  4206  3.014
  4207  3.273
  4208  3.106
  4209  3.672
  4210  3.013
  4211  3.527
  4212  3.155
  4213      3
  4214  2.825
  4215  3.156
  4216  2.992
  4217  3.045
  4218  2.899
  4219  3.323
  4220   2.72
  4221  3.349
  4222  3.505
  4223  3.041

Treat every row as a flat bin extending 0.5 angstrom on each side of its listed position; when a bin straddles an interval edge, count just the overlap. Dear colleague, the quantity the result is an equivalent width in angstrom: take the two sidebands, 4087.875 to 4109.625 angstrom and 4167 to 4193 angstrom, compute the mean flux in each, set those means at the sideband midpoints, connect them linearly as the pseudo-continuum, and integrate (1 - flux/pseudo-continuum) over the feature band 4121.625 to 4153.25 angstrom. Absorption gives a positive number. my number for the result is 1.6 angstrom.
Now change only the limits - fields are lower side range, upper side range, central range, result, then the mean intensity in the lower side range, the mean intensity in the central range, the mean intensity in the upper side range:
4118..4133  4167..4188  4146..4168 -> 0.2 angstrom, 3.24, 3.13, 3.1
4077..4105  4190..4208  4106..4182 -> 2.5 angstrom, 3.42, 3.14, 3.06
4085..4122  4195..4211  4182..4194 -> -0.2 angstrom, 3.3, 3.14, 3.06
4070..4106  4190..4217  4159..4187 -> 0.8 angstrom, 3.45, 3.1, 3.09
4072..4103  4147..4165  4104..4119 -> 0.4 angstrom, 3.44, 3.24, 3.12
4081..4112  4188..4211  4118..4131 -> 0.3 angstrom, 3.35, 3.2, 3.1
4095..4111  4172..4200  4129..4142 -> 0.7 angstrom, 3.3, 3.05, 3.09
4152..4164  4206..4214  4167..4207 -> 1.5 angstrom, 3.19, 3.08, 3.21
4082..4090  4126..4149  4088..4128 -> 0.0 angstrom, 3.42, 3.29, 3.11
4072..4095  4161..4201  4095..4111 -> 0.5 angstrom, 3.48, 3.3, 3.09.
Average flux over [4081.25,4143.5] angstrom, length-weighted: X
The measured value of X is 3.25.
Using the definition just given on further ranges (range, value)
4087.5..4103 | 3.36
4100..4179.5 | 3.16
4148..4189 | 3.11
